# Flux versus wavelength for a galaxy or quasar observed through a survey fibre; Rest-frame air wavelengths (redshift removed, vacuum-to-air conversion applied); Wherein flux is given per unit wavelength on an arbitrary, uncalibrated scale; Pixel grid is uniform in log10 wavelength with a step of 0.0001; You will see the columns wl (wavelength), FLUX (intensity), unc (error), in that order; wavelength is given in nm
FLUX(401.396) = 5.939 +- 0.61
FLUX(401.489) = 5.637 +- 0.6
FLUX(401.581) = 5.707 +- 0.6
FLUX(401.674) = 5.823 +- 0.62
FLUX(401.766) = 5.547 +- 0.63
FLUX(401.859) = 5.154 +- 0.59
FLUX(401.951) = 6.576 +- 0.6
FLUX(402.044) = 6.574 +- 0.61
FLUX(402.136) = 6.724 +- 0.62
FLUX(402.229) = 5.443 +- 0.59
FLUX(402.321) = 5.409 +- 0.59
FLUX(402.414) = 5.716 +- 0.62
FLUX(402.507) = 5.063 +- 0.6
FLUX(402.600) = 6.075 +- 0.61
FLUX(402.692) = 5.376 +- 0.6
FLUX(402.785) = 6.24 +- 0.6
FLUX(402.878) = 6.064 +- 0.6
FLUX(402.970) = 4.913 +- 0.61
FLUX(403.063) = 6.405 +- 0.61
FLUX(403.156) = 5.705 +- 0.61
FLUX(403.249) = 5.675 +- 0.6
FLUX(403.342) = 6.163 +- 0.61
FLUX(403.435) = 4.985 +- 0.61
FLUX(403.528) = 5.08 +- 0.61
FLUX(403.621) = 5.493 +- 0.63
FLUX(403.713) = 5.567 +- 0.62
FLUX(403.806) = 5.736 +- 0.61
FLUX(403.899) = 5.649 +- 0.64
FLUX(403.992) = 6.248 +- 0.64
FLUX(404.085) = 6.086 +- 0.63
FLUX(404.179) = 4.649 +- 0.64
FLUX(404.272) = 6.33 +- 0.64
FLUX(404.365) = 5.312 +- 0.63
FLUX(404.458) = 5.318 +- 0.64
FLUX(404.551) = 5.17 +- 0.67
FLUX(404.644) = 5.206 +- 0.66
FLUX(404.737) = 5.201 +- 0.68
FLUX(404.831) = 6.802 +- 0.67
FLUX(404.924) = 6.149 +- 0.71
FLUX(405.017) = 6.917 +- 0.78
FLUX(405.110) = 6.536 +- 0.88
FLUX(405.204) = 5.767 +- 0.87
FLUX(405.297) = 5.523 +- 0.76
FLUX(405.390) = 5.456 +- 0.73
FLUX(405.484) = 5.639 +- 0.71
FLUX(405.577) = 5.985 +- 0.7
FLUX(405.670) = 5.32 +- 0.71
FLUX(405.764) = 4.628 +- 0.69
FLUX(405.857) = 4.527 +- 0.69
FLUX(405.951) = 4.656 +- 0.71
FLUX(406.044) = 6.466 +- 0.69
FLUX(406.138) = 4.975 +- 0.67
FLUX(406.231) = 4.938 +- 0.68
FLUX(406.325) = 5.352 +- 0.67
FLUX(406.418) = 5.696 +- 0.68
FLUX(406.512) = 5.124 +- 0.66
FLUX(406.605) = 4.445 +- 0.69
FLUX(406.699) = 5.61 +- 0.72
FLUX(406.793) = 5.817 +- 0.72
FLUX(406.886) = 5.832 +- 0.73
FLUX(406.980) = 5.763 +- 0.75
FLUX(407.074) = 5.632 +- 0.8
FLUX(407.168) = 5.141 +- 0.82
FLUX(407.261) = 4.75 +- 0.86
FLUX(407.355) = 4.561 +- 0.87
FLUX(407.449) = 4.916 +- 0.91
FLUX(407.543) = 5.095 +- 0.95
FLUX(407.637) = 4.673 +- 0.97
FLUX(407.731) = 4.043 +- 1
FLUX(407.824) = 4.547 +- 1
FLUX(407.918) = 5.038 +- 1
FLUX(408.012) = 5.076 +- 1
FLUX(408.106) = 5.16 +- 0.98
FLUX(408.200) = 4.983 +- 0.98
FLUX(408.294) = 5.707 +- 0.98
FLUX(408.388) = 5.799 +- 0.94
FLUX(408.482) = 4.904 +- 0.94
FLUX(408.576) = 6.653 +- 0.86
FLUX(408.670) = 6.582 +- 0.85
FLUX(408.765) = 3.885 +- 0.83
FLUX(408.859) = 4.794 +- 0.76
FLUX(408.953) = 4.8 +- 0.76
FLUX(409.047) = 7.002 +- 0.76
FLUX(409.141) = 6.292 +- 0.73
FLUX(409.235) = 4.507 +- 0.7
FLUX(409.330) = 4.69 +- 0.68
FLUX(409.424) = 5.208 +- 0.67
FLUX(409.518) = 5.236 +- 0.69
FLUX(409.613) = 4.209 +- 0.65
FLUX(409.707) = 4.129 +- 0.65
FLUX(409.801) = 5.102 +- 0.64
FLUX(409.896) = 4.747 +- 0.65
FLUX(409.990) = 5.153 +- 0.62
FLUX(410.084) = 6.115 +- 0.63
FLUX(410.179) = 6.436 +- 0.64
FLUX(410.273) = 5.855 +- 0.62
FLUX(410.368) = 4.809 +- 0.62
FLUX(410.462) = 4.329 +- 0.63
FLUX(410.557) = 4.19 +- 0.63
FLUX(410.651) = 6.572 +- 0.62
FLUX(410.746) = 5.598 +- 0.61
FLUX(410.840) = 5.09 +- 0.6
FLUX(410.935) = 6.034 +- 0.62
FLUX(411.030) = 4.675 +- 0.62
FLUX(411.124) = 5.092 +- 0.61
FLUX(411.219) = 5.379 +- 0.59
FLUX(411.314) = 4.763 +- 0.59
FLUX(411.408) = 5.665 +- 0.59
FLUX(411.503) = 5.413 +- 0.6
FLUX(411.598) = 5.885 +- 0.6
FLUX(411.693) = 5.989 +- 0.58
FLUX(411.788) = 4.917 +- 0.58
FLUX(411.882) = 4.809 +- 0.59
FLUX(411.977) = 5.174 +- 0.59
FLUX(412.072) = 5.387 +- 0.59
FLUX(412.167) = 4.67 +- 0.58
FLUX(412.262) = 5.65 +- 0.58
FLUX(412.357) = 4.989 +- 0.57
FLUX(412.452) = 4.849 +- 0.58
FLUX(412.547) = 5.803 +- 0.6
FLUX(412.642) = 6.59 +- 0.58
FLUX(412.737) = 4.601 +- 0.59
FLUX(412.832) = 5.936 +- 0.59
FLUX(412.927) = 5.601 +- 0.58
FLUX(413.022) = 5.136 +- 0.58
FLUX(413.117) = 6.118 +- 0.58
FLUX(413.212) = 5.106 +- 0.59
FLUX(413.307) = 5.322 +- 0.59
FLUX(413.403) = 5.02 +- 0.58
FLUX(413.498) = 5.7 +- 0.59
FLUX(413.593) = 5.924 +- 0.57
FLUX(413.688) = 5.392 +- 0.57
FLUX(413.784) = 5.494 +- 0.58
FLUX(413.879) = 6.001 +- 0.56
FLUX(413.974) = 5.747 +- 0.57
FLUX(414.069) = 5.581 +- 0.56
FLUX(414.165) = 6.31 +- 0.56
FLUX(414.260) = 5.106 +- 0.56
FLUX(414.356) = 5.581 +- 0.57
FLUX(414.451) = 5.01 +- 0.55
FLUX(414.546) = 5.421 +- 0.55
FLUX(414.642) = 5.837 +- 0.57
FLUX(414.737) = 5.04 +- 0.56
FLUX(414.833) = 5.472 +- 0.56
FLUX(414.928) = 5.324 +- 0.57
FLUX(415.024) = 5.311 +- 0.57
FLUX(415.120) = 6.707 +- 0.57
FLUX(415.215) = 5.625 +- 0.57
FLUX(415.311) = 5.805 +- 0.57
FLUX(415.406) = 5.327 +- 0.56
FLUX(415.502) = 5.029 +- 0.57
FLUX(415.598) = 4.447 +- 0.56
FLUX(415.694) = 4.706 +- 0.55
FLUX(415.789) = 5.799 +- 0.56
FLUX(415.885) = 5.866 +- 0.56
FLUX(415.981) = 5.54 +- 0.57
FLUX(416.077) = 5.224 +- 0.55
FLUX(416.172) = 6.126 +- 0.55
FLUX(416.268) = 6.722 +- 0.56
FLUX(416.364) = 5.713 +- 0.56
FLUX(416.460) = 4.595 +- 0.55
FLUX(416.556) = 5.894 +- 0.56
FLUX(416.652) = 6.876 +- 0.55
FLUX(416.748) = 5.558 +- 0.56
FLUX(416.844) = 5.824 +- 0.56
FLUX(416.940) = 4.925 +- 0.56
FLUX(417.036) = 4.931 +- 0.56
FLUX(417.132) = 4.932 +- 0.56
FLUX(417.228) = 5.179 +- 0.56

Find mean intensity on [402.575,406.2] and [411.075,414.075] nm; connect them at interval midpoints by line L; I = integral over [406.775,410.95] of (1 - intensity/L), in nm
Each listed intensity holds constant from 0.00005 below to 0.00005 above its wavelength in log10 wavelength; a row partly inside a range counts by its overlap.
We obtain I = 0.226 nm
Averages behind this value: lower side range 5.64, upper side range 5.43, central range 5.22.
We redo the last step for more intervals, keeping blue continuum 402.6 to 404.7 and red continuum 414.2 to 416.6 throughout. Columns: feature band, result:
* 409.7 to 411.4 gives 0.09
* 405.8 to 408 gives 0.19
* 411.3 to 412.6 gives 0.05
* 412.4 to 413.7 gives 0.00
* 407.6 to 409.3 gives 0.10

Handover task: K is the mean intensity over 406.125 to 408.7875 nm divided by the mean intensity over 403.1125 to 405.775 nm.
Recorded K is 0.9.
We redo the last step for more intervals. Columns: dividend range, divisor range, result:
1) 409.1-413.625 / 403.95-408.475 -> 0.98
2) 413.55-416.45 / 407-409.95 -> 1.09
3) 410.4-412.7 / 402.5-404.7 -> 0.95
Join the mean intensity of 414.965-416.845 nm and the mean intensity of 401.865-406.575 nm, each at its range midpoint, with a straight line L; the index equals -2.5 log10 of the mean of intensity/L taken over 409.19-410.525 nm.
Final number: 0.12 mag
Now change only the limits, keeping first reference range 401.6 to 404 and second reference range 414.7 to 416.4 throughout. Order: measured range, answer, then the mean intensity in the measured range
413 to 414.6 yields 0.007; 5.53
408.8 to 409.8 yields 0.114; 5.08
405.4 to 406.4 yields 0.084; 5.27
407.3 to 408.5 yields 0.143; 4.96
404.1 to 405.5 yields -0.006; 5.74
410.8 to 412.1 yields 0.060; 5.3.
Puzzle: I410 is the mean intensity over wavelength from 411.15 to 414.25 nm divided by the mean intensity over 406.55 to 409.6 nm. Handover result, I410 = 1.05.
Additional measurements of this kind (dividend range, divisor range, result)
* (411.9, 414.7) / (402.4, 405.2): 0.96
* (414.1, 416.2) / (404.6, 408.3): 1.03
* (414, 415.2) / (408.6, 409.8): 1.08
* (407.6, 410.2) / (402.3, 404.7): 0.93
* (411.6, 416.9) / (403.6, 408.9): 1.02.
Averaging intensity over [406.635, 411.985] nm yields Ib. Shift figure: 5.24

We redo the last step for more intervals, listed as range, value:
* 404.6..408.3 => 5.34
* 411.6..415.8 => 5.44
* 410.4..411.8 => 5.31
